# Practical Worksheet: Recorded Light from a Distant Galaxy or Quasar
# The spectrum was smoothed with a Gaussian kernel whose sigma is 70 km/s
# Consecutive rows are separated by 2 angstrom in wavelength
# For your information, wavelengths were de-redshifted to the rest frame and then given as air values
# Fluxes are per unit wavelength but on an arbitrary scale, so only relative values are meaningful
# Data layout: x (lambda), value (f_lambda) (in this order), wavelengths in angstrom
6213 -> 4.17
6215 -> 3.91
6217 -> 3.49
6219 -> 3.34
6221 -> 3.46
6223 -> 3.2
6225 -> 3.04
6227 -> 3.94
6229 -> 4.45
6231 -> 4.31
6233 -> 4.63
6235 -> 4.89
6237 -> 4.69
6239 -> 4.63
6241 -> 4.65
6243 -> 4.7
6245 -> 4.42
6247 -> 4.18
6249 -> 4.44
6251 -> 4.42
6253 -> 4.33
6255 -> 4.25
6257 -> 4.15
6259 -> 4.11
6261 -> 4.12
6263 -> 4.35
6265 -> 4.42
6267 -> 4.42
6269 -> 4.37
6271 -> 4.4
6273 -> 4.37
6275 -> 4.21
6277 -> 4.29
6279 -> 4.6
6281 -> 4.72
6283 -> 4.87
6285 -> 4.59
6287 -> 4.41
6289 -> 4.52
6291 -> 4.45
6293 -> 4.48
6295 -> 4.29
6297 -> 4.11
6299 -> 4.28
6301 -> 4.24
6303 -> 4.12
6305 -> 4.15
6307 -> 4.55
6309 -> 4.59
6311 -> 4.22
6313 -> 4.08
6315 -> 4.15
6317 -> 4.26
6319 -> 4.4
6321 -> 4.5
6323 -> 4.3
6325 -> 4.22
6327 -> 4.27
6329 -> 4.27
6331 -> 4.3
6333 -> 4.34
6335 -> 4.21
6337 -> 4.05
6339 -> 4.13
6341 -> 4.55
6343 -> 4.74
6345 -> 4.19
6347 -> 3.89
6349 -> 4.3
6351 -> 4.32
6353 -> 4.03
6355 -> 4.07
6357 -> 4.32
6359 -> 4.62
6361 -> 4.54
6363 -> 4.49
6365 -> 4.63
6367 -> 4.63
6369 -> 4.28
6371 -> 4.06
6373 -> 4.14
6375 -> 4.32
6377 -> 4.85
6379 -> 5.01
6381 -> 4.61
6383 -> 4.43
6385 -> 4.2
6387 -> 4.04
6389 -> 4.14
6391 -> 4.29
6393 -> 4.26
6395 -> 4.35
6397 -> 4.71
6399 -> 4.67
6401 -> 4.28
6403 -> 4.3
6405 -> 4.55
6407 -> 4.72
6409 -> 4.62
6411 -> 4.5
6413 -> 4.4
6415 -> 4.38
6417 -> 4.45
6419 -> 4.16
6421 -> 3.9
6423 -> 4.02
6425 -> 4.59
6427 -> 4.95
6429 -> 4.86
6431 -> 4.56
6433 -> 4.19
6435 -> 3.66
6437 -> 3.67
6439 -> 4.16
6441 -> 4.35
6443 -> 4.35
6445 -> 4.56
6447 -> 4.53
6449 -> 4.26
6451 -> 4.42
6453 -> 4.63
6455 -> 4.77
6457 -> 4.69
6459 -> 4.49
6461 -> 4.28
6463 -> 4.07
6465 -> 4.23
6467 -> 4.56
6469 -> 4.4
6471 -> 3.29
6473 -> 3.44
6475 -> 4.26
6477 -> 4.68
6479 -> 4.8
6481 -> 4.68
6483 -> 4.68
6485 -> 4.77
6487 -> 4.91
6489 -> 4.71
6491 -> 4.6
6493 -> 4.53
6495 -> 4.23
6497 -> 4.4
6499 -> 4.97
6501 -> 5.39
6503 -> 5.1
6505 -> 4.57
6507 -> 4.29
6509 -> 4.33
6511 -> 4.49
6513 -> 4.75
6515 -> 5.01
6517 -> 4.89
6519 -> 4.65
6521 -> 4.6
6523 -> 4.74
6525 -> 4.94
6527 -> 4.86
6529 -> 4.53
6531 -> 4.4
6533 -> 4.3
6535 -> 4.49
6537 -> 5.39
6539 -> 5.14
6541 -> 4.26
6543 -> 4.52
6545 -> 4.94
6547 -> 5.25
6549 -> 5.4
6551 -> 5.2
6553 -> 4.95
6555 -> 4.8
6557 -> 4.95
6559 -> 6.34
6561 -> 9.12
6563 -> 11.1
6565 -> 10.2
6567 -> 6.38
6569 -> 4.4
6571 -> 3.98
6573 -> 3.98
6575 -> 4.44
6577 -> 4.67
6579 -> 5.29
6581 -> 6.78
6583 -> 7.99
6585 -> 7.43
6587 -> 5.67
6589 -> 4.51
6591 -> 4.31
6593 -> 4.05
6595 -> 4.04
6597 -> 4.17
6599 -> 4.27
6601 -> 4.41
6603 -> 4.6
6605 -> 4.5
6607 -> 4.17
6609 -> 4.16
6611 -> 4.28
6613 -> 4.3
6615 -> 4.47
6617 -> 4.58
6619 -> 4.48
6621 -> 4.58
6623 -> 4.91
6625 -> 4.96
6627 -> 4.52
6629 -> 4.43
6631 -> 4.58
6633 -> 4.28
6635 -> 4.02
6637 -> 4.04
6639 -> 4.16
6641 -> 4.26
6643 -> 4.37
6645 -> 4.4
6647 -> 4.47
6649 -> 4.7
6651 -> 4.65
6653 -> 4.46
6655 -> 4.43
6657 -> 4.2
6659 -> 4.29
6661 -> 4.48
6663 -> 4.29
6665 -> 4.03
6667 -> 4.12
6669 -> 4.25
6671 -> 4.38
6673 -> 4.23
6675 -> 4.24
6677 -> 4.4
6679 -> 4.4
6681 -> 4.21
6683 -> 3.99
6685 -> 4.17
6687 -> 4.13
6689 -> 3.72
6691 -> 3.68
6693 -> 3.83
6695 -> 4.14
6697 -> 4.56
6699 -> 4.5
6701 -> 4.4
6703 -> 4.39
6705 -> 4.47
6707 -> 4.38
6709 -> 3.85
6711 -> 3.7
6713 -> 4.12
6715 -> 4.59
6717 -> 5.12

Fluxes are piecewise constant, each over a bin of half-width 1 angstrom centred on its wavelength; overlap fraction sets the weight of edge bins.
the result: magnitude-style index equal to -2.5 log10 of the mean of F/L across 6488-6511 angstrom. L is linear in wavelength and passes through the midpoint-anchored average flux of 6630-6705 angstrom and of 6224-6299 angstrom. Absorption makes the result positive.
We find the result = -0.079 mag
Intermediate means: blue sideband 4.38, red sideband 4.27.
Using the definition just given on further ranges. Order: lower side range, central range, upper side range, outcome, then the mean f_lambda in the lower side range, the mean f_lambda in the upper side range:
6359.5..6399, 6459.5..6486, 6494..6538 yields 0.071 mag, 4.43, 4.7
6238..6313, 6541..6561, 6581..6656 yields -0.157 mag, 4.39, 4.64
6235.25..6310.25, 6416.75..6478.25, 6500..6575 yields 0.154 mag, 4.41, 5.25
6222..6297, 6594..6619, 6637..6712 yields -0.017 mag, 4.36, 4.25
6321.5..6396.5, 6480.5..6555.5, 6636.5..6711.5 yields -0.110 mag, 4.34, 4.25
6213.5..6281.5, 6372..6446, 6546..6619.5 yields 0.091 mag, 4.23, 5.35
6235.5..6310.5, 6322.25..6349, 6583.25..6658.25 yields 0.041 mag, 4.4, 4.54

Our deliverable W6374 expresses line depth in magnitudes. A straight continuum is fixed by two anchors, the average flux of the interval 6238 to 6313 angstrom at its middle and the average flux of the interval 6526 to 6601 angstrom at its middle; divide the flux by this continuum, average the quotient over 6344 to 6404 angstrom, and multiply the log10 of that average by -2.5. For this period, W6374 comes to 0.09 mag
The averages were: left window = 4.39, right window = 5.41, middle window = 4.37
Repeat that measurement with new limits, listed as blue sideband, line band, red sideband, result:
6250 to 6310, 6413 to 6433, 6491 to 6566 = 0.106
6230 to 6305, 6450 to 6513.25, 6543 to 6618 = 0.123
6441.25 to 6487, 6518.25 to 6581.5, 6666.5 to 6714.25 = -0.241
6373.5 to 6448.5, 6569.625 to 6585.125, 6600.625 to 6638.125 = -0.223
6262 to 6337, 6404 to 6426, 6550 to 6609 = 0.105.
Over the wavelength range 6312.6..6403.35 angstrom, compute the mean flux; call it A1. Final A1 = 4.34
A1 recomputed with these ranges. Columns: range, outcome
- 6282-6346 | 4.34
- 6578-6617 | 4.91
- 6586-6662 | 4.43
